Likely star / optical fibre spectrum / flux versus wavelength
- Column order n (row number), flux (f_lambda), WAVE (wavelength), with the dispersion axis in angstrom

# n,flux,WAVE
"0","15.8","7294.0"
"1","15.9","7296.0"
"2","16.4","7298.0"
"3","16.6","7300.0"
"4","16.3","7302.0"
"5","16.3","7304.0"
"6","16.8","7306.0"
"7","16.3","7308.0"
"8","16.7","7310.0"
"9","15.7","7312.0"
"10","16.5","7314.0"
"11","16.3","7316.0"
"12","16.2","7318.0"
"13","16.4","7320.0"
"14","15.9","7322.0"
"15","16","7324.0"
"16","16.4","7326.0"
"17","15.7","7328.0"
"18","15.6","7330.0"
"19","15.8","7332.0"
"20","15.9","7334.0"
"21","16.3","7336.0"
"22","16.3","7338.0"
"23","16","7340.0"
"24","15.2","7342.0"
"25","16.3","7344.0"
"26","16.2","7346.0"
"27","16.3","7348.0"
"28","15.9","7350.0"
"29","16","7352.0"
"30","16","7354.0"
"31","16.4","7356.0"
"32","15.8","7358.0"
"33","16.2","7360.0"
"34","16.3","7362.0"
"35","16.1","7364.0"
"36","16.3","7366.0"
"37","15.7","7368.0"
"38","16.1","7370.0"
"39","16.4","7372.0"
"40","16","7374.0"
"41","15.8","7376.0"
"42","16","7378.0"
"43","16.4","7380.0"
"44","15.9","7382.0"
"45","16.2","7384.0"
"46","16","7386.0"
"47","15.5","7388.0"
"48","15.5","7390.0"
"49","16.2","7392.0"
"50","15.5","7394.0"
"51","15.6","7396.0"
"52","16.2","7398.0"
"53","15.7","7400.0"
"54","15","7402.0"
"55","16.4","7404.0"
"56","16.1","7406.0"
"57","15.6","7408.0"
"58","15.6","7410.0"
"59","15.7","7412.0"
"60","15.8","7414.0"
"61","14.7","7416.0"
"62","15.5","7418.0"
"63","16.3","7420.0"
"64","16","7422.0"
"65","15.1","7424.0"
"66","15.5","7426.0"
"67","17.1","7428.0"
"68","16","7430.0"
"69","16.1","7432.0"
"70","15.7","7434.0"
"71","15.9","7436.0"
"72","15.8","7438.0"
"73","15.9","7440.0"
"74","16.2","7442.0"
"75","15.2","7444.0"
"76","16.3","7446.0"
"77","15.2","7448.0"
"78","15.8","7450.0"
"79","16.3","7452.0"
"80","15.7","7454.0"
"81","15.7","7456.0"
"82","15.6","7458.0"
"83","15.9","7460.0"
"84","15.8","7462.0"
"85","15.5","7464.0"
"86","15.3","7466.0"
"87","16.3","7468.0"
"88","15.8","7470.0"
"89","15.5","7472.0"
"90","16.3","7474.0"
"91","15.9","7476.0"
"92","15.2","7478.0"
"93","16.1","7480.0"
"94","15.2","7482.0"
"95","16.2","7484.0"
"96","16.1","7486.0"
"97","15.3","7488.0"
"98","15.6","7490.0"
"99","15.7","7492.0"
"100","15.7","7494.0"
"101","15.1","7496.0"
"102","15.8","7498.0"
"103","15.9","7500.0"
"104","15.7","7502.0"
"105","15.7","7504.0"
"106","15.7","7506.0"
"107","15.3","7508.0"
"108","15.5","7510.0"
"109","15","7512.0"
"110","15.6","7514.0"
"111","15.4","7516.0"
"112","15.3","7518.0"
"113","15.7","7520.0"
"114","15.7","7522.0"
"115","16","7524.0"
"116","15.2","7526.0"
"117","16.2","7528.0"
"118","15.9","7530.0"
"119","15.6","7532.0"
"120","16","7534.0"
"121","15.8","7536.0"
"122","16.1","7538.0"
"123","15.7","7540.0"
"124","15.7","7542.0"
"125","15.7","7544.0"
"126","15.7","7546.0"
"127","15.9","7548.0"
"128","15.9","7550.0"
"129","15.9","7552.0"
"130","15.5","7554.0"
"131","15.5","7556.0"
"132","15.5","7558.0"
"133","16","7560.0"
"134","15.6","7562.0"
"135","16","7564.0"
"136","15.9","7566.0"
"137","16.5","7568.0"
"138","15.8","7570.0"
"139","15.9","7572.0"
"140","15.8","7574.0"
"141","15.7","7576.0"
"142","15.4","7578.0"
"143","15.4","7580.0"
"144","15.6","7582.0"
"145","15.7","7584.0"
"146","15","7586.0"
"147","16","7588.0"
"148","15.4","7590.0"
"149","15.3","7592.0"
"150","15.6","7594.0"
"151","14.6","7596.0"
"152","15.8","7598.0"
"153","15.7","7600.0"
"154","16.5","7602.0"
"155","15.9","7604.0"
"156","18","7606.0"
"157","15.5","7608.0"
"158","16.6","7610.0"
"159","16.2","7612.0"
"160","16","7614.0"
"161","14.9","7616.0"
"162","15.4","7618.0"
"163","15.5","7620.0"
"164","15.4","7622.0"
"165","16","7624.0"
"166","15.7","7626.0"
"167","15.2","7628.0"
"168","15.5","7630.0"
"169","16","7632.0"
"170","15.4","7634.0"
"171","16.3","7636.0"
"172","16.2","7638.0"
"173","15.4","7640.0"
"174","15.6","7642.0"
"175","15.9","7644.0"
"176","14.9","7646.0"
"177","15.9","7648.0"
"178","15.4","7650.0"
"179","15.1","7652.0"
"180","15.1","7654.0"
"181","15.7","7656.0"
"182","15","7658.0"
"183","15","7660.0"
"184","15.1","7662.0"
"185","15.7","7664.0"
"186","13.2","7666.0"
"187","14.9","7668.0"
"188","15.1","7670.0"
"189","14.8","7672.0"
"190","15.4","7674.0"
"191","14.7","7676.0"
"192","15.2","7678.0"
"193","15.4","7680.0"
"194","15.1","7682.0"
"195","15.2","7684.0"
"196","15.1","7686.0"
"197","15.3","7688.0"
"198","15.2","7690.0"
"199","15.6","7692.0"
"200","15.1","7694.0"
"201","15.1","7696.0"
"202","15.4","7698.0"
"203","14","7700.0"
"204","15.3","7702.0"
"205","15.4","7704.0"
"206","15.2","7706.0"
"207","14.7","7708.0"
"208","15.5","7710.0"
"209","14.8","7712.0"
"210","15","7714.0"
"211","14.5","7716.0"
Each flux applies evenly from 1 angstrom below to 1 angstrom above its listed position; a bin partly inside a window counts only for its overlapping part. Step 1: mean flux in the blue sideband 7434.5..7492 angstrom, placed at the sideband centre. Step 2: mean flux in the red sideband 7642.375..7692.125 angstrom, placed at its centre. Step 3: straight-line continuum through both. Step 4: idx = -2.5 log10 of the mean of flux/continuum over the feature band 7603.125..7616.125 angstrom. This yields -0.06 mag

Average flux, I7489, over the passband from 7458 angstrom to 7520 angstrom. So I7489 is 15.6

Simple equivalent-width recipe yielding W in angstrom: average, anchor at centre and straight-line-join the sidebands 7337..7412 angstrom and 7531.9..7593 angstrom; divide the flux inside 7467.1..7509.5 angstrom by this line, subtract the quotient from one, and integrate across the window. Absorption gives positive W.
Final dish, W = 0.3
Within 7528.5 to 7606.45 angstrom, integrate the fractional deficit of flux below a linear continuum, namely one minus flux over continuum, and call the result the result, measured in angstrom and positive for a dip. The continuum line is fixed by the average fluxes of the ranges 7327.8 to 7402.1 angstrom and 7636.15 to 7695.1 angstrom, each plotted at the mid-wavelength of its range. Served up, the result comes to -1.49 angstrom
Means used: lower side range 16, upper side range 15.2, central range 15.8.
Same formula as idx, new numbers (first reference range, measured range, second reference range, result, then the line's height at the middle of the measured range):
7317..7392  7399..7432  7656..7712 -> 0.01 mag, 15.9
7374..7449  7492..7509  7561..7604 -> 0.01 mag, 15.7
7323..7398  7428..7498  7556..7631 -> 0.01 mag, 15.9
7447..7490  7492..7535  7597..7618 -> 0.02 mag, 15.9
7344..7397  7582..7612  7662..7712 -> -0.03 mag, 15.3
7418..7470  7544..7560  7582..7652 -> 0.00 mag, 15.8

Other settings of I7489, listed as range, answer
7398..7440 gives 15.8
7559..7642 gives 15.8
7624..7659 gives 15.6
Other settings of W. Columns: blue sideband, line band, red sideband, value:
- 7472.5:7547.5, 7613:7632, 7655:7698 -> -0.3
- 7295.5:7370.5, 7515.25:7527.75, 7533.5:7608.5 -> 0.2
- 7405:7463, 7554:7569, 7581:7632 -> -0.1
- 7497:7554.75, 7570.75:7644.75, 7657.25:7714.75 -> -1.8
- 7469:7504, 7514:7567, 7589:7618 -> 0.1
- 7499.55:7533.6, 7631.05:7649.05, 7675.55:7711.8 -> -0.5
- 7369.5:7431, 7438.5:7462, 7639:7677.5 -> -0.1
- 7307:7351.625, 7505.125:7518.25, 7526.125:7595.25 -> 0.3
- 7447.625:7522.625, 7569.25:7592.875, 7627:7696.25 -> -0.2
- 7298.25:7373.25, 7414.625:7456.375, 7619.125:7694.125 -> 0.2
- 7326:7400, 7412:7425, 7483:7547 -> 0.2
